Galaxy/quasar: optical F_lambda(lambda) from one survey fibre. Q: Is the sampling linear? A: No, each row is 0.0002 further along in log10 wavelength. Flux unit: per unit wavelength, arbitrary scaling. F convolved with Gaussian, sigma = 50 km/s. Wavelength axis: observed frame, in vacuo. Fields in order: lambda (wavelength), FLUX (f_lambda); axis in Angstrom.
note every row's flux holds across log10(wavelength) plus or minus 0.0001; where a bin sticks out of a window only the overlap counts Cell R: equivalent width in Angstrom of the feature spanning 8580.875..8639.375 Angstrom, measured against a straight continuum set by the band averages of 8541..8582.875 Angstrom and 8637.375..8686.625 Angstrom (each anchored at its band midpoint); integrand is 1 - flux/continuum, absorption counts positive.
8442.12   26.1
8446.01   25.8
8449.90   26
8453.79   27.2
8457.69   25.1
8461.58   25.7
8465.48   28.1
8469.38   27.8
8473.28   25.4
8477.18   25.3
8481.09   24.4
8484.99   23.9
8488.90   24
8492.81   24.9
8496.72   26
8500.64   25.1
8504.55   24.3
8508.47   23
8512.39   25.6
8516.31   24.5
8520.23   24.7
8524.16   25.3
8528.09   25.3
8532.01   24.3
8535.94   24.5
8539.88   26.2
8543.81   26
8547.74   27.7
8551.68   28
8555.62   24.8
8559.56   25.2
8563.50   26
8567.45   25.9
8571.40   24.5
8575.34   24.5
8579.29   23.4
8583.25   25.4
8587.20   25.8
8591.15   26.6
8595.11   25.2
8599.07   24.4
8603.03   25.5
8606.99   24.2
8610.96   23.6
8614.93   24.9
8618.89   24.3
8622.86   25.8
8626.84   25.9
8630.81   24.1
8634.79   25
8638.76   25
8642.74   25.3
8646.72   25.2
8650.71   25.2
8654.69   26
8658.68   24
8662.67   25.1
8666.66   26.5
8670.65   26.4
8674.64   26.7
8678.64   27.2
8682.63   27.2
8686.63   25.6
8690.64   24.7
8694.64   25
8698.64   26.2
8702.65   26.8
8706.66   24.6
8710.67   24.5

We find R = 1.5 Angstrom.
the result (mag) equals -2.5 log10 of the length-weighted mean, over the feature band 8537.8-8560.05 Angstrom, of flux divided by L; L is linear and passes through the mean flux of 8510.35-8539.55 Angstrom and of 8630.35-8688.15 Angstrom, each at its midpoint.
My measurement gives -0.05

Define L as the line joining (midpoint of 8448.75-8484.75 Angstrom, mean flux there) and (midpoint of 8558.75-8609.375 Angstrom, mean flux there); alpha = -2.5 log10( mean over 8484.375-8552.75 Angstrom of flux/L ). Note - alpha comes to 0.02 mag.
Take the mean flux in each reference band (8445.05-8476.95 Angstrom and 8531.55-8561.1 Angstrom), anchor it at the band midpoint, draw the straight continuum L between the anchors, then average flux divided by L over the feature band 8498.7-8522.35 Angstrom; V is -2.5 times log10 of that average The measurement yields 0.07 mag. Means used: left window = 26.4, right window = 25.9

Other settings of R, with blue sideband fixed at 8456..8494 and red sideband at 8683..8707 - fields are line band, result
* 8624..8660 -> 0.70 Angstrom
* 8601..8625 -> 0.81 Angstrom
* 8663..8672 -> -0.20 Angstrom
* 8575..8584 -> 0.45 Angstrom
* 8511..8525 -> 0.29 Angstrom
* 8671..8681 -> -0.48 Angstrom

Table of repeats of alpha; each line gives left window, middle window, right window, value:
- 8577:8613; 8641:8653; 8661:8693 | 0.02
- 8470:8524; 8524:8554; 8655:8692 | -0.04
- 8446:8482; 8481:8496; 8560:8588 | 0.06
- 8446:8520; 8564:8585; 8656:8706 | 0.03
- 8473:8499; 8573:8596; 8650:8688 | 0.01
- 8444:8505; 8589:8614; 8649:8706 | 0.04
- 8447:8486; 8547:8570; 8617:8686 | -0.02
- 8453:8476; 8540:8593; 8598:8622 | -0.02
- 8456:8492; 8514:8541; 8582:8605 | 0.02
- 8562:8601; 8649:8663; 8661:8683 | 0.05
